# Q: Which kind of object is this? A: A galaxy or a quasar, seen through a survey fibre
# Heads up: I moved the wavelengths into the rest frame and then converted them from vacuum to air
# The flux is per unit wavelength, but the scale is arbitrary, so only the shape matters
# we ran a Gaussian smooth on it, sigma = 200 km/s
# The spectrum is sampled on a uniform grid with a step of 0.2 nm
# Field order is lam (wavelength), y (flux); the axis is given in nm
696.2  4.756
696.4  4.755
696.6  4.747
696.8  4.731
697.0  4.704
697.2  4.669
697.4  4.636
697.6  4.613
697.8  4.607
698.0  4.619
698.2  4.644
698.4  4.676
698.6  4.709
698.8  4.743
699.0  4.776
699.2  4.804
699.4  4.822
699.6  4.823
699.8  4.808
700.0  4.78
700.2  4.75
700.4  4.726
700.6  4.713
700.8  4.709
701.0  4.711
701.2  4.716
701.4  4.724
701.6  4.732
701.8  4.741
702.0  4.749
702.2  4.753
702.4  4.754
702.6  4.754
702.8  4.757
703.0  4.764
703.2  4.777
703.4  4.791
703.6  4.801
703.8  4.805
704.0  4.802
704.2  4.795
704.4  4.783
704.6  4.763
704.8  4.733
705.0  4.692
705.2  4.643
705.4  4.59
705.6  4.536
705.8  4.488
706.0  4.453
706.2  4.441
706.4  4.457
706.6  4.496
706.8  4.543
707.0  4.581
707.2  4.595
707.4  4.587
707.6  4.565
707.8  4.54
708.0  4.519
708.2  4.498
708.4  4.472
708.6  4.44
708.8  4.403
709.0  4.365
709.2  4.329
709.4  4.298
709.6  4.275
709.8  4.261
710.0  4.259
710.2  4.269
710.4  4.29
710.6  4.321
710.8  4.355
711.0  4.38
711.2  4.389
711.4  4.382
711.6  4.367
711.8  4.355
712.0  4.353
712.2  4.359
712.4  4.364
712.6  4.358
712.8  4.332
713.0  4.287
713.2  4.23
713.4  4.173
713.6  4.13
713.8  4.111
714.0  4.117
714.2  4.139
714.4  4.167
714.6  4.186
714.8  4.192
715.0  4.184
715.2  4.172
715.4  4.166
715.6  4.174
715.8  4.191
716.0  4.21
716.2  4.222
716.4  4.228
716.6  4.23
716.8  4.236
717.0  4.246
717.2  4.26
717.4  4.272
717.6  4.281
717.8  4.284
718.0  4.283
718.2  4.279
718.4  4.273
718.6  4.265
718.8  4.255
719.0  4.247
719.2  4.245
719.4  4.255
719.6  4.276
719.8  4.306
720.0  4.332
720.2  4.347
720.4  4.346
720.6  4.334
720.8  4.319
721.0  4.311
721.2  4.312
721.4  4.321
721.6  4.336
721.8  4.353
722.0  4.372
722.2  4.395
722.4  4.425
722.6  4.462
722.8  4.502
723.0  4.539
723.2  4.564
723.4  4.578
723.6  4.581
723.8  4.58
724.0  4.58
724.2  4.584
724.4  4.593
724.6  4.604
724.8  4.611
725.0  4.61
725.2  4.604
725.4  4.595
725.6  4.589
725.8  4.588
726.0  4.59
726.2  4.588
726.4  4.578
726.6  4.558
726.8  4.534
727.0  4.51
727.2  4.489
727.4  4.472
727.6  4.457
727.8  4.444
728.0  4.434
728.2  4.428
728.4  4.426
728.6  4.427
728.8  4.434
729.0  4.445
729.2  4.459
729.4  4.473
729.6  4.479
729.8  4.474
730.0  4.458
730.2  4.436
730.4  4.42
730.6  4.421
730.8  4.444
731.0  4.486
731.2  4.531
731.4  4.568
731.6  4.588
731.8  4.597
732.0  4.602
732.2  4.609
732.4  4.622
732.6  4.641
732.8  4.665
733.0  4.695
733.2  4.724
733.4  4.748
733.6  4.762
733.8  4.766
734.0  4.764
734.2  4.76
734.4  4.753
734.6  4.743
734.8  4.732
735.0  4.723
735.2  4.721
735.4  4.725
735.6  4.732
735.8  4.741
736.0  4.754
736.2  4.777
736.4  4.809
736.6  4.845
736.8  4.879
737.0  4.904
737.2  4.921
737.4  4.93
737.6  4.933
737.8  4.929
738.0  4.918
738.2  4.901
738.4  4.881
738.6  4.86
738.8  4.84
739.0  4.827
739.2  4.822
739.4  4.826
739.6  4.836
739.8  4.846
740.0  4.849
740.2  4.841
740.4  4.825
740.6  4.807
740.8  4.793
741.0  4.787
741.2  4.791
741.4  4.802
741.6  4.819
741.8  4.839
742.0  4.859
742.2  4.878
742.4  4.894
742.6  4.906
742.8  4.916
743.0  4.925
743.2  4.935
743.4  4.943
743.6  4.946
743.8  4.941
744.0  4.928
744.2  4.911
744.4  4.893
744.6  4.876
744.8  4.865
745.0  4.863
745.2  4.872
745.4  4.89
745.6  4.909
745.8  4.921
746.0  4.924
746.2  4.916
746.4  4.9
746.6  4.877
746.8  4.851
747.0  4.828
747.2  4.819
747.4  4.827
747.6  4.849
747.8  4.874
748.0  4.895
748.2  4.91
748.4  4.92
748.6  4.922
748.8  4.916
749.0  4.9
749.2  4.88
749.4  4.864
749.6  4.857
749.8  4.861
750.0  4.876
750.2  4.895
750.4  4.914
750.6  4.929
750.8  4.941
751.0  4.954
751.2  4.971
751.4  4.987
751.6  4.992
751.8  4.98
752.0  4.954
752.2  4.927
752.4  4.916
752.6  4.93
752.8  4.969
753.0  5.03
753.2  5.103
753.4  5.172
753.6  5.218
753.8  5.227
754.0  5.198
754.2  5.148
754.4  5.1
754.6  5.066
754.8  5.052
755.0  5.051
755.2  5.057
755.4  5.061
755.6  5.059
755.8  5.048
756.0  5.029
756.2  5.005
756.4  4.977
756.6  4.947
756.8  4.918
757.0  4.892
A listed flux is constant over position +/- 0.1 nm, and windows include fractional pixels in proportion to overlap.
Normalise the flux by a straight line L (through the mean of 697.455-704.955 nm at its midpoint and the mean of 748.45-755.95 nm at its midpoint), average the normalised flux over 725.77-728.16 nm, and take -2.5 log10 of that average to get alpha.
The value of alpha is 0.08 mag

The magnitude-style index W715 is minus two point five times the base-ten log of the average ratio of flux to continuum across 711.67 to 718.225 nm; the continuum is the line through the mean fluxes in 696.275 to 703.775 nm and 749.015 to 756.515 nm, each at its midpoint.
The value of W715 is 0.138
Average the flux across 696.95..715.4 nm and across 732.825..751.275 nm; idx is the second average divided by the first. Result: 1.1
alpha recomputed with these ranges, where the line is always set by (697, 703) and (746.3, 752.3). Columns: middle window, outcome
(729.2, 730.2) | 0.09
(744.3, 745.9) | 0.00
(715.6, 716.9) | 0.14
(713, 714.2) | 0.15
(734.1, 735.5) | 0.03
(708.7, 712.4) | 0.10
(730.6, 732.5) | 0.07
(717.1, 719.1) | 0.12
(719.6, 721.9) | 0.11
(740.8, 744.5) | 0.00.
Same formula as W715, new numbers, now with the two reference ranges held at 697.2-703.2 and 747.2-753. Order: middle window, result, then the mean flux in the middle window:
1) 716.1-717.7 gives 0.131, 4.25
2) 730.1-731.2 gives 0.092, 4.45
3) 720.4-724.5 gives 0.085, 4.45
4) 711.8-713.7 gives 0.116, 4.29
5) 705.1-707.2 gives 0.052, 4.53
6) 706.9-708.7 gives 0.052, 4.53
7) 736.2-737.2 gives 0.002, 4.86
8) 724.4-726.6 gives 0.053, 4.59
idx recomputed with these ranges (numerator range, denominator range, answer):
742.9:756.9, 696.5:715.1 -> 1.09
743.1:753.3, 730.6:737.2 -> 1.05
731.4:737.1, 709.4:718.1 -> 1.11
